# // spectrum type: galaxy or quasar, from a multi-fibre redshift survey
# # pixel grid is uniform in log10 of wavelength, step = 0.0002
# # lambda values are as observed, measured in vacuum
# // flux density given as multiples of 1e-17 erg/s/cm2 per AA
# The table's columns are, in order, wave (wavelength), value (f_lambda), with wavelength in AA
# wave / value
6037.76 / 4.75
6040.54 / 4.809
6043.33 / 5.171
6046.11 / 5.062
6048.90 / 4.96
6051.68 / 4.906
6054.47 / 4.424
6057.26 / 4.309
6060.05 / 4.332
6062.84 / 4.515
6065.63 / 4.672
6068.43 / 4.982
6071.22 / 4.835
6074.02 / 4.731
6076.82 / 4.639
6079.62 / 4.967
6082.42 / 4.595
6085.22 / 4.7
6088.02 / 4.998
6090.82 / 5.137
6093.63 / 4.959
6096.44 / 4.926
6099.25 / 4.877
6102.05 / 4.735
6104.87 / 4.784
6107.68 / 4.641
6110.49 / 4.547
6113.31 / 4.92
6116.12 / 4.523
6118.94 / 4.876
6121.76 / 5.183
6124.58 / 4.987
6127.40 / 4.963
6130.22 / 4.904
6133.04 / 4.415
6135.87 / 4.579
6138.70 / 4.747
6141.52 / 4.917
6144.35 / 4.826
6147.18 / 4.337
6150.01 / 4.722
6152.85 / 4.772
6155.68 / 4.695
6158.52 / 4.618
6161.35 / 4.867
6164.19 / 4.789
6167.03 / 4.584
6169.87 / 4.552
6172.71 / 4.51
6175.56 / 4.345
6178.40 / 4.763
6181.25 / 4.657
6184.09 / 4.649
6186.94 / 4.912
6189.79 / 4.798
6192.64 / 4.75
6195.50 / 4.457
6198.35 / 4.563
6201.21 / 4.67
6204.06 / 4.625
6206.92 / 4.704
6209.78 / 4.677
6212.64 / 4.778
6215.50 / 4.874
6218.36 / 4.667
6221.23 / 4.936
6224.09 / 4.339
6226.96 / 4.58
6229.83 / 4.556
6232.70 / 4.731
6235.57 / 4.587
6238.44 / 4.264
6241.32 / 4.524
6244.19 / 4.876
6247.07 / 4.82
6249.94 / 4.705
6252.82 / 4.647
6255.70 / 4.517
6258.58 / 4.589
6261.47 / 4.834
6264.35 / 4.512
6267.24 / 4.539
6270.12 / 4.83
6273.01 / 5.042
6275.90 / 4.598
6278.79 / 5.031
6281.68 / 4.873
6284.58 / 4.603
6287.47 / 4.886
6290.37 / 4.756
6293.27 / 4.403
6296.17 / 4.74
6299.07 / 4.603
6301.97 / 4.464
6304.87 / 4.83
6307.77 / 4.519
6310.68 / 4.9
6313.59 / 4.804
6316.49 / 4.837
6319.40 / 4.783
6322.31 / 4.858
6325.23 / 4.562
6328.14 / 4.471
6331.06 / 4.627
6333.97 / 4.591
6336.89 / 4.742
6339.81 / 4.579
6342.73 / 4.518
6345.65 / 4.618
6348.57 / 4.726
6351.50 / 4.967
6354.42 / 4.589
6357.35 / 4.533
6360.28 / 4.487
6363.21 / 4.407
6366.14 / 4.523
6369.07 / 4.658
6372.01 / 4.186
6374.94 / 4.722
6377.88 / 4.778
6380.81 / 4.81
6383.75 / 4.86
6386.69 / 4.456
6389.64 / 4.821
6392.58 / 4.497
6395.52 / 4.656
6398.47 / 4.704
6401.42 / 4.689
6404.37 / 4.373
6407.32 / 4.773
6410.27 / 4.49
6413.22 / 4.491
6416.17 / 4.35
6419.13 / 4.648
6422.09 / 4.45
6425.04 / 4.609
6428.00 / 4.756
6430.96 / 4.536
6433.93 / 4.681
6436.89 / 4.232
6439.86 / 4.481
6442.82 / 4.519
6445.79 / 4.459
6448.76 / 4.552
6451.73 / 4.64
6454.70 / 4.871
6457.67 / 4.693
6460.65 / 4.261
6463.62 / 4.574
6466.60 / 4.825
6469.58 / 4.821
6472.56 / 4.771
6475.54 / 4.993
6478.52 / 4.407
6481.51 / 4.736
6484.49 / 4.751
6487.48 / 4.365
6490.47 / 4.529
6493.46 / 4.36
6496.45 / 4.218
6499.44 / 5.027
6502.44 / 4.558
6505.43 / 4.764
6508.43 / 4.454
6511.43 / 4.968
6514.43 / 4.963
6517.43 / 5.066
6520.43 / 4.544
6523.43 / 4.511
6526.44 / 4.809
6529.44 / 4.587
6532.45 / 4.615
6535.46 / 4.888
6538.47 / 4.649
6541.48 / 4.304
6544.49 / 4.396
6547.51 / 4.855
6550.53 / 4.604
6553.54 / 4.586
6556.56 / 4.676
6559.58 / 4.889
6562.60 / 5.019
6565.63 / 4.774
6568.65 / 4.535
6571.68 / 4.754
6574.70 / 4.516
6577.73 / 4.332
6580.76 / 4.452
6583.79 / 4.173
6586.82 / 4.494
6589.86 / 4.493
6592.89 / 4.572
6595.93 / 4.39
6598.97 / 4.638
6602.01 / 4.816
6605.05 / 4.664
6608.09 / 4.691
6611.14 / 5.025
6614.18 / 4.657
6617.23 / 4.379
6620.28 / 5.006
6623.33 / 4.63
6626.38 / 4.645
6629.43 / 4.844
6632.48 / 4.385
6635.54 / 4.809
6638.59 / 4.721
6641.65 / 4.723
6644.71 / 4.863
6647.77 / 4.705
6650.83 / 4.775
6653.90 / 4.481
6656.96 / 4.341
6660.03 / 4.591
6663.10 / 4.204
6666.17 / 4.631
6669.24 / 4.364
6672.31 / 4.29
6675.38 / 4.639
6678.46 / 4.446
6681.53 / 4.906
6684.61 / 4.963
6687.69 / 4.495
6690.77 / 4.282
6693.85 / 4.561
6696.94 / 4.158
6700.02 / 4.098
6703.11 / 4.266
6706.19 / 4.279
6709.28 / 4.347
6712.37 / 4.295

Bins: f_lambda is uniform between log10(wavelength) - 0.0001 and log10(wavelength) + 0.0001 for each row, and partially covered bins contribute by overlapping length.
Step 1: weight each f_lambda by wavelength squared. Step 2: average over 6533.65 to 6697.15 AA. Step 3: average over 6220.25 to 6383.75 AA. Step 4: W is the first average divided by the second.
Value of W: 1.09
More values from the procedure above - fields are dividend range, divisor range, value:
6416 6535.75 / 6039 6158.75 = 1.09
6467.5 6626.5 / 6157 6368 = 1.09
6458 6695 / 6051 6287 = 1.12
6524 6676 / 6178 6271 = 1.11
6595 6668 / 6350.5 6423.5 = 1.09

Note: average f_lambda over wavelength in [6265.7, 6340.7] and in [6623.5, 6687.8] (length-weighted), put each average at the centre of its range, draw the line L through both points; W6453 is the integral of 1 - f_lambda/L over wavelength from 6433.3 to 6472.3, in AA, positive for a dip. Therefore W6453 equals 0.67 AA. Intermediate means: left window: 4.71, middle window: 4.59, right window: 4.61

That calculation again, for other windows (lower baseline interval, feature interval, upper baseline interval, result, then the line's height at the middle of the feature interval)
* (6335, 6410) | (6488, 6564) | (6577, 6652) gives -0.59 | 4.63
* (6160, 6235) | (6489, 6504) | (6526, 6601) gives 0.23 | 4.61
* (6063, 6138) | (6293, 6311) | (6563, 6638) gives 0.36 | 4.73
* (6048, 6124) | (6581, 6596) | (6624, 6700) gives 0.53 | 4.59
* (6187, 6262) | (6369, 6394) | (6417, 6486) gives -0.07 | 4.63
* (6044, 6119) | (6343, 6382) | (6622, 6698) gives 0.53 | 4.67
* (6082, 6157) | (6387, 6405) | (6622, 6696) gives 0.25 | 4.69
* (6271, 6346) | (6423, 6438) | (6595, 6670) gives 0.37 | 4.68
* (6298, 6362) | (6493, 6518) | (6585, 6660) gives -0.28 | 4.66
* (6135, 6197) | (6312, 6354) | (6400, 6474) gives -0.65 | 4.62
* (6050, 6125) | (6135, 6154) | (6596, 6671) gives 0.20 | 4.75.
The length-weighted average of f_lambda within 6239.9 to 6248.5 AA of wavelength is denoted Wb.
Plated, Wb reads 4.74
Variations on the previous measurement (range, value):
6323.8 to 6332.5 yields 4.55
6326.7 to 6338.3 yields 4.61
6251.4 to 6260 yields 4.59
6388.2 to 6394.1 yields 4.66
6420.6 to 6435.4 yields 4.61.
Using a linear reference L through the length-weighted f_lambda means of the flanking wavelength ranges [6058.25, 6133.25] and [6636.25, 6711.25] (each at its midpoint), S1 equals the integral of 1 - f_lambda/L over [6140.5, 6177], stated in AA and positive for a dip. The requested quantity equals 0.8 AA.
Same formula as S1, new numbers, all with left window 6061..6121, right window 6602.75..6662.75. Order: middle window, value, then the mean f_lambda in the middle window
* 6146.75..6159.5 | 0.3 AA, 4.65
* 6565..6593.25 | 1.1 AA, 4.5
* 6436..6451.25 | 0.8 AA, 4.47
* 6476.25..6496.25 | 0.8 AA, 4.52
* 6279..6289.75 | -0.1 AA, 4.81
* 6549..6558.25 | 0.1 AA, 4.63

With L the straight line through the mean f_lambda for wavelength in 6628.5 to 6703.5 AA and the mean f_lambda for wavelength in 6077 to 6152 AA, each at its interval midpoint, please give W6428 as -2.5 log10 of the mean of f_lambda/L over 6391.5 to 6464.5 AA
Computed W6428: 0.02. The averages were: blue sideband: 4.8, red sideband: 4.54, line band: 4.56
